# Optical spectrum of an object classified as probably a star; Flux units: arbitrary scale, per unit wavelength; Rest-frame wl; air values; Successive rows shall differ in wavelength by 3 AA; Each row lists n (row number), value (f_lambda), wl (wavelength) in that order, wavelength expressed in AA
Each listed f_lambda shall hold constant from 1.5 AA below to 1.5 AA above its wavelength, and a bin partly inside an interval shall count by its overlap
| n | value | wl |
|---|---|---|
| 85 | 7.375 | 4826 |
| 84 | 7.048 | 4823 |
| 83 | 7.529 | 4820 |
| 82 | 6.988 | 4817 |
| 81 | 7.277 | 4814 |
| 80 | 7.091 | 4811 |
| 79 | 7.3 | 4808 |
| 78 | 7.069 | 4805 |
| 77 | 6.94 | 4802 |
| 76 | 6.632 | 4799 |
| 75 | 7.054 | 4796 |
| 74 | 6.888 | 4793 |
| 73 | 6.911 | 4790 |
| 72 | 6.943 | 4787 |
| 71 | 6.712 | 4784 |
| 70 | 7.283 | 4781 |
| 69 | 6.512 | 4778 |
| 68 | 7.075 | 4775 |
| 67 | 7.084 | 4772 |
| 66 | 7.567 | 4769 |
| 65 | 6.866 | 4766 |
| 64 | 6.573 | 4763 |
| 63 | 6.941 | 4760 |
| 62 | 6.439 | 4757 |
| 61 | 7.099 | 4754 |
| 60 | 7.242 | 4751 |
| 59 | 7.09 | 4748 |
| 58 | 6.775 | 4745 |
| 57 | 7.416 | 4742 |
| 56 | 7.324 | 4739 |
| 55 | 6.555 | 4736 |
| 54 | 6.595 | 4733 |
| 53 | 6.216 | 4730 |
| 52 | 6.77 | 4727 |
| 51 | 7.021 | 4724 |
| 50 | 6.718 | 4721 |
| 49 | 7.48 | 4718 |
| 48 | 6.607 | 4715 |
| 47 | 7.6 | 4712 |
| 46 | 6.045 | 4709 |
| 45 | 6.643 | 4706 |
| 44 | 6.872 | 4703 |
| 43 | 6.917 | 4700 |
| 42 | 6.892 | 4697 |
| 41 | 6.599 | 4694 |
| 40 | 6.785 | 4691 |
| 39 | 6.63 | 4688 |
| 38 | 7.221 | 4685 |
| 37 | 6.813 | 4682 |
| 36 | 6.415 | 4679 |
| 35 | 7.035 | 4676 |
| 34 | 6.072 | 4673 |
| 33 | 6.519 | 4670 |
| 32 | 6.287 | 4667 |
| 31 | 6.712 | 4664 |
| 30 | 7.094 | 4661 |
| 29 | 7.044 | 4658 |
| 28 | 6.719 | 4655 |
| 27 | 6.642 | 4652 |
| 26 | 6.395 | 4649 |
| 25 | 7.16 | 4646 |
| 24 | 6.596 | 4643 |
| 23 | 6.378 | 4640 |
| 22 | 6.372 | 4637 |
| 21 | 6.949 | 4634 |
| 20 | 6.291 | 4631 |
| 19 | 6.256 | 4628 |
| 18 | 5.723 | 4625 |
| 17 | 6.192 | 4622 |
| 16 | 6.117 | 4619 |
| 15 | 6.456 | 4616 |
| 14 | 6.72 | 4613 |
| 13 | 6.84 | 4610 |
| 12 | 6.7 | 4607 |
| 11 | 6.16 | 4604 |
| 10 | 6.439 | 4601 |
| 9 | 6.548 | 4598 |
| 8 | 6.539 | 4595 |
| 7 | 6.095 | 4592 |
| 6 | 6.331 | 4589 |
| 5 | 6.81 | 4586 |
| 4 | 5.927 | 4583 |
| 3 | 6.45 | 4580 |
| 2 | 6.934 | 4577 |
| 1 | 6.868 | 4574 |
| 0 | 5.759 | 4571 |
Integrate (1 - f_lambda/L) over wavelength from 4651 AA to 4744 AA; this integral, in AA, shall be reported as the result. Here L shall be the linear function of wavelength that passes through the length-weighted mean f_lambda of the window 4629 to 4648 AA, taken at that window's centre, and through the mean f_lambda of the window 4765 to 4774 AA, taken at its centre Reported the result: 1.1 AA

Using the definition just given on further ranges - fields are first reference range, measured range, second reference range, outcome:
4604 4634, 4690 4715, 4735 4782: -0.1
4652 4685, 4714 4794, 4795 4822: 0.3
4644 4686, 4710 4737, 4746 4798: 0.1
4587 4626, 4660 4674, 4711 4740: 0.2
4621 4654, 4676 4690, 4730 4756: -0.3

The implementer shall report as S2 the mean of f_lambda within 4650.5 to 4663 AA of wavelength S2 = 6.87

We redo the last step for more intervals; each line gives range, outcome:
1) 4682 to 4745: 6.84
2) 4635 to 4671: 6.67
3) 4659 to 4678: 6.63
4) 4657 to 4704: 6.74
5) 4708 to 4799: 6.91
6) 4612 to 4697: 6.58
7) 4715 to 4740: 6.81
